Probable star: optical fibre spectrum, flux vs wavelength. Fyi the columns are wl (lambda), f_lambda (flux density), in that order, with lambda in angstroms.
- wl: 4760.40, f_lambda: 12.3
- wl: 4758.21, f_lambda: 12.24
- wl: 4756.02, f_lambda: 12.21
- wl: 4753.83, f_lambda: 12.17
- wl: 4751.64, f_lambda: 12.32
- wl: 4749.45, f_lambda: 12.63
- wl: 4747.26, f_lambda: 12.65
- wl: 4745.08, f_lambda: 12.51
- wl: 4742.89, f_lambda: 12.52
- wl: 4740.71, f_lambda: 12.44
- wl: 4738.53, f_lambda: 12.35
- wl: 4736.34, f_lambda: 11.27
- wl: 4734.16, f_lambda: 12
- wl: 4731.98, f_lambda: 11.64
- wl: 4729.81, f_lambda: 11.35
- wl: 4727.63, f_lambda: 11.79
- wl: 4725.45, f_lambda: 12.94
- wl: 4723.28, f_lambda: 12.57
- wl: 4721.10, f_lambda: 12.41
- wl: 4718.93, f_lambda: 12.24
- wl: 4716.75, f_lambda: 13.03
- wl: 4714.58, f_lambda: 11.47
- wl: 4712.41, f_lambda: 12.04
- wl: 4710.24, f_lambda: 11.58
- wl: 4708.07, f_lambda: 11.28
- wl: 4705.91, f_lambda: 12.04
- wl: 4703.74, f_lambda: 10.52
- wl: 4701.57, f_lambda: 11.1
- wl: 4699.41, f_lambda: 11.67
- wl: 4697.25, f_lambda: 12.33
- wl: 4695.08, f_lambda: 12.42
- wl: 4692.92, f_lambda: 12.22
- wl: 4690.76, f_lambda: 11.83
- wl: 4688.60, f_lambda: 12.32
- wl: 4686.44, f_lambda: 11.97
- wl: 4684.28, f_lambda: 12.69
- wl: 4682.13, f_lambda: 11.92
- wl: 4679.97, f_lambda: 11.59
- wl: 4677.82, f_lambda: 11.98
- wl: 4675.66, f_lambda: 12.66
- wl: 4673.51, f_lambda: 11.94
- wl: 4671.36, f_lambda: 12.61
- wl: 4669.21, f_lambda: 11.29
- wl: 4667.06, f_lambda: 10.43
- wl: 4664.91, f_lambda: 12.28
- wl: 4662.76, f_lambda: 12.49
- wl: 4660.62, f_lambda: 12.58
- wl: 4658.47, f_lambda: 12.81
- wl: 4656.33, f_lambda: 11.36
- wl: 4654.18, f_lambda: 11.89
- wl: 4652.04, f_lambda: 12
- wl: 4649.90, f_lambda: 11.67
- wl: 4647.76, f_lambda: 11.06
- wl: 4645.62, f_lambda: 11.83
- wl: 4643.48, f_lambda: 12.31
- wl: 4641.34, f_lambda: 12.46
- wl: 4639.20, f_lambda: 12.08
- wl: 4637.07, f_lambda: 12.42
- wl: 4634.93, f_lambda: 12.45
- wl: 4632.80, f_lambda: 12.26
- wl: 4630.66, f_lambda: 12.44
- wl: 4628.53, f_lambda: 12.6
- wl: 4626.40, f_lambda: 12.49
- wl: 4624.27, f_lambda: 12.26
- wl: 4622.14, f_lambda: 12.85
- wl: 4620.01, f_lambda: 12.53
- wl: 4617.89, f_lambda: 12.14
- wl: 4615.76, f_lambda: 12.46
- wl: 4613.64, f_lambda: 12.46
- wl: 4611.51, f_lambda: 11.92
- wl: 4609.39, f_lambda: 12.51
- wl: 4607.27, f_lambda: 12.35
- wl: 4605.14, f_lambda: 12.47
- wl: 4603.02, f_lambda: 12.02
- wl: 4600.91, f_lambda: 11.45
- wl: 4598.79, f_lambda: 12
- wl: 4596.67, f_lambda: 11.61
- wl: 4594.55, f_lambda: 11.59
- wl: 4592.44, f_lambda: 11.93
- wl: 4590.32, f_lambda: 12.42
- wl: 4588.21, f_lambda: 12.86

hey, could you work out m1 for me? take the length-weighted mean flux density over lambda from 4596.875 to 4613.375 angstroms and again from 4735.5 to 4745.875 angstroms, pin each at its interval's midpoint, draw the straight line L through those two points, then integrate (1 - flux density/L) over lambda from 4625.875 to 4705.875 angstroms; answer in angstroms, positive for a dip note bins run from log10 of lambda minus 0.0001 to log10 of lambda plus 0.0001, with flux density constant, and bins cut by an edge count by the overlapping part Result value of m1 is 0.8 angstroms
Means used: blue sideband 12.1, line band 12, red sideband 12.2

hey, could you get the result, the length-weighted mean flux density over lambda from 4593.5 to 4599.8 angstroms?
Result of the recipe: 11.7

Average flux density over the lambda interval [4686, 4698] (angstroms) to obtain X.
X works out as 12.2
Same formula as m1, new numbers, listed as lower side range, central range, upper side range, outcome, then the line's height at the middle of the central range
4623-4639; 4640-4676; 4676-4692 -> 0.8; 12.2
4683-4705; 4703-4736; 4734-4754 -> 0.5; 12.1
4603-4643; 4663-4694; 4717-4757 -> 0.8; 12.3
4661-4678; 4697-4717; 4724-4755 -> 0.8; 12.1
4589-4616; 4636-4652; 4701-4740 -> 0.1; 12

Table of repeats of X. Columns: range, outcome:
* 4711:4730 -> 12.2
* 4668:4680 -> 12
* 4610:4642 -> 12.4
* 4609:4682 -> 12.1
